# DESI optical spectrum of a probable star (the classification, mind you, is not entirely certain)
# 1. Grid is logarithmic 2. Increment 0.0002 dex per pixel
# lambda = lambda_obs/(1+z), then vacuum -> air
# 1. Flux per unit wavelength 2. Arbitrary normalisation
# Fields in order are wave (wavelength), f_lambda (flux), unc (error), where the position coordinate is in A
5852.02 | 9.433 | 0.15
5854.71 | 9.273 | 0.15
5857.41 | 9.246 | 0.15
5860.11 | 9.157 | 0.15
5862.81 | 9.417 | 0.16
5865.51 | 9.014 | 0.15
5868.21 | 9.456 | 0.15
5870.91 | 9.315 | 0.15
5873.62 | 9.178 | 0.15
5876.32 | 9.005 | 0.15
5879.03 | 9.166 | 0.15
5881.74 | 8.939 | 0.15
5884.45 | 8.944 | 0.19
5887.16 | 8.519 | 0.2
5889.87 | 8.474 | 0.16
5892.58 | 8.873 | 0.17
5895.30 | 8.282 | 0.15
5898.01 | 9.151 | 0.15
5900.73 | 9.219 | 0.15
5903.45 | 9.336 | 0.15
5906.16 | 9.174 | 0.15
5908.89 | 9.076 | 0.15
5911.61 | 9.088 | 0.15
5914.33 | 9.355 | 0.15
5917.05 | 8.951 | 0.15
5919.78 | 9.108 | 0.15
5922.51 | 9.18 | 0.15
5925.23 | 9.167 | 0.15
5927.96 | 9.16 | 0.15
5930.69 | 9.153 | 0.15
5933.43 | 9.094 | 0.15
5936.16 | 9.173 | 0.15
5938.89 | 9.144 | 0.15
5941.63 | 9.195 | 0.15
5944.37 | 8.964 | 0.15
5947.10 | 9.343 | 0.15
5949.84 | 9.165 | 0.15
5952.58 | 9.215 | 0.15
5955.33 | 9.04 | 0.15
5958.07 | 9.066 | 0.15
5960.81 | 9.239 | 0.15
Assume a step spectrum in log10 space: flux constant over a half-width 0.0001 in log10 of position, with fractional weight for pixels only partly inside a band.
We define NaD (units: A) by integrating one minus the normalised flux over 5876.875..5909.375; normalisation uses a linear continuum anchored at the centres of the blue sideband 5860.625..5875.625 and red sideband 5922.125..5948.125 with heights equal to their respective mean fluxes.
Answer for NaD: 1.0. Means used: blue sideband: 9.26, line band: 8.93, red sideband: 9.16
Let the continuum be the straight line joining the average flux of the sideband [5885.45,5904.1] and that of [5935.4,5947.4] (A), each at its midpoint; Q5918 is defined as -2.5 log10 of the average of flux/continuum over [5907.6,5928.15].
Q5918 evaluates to -0.02 mag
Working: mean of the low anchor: 8.82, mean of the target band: 9.14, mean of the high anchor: 9.15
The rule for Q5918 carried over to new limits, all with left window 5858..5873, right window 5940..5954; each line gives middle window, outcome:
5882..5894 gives 0.06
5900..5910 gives 0.00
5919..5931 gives 0.00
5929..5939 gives 0.01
